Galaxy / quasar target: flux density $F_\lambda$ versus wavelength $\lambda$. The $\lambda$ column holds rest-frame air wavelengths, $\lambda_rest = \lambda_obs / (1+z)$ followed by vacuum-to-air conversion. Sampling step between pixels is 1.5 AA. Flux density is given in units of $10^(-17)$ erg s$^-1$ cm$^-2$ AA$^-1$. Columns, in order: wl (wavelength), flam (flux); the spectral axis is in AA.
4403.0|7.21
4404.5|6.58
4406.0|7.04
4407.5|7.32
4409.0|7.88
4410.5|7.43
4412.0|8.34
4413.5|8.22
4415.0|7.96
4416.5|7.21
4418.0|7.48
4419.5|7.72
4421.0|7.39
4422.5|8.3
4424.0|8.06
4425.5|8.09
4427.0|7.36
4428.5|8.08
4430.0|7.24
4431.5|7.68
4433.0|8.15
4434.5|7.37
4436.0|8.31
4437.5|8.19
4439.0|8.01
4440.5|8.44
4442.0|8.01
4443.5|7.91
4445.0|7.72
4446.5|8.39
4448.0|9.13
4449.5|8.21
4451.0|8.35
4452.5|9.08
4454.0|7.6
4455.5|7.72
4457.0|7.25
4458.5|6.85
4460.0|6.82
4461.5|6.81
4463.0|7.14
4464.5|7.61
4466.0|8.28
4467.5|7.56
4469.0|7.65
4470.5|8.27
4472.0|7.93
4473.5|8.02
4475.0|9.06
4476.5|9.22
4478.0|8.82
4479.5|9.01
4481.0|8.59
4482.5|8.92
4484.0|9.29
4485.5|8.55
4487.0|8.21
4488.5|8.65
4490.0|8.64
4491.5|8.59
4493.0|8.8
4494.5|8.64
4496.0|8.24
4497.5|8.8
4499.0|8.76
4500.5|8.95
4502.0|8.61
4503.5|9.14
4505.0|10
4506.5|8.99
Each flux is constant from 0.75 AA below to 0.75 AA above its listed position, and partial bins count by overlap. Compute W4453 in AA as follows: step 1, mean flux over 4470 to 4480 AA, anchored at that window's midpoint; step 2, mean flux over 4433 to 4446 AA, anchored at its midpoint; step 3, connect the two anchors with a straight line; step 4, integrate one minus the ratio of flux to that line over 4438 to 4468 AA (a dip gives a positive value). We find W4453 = 1.4 AA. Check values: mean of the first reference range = 8.01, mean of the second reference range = 8.62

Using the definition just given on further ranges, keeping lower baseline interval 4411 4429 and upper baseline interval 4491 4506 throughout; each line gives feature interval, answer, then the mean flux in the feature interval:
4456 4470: 1.75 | 7.35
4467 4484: 0.11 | 8.51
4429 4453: -0.03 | 8.13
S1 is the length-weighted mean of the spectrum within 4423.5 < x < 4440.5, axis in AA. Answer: 7.89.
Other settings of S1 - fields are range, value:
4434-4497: 8.19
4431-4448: 8.07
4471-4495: 8.68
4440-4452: 8.28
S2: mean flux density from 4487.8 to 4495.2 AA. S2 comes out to 8.66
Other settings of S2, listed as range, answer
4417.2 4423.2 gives 7.71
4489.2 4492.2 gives 8.62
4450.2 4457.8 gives 7.99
